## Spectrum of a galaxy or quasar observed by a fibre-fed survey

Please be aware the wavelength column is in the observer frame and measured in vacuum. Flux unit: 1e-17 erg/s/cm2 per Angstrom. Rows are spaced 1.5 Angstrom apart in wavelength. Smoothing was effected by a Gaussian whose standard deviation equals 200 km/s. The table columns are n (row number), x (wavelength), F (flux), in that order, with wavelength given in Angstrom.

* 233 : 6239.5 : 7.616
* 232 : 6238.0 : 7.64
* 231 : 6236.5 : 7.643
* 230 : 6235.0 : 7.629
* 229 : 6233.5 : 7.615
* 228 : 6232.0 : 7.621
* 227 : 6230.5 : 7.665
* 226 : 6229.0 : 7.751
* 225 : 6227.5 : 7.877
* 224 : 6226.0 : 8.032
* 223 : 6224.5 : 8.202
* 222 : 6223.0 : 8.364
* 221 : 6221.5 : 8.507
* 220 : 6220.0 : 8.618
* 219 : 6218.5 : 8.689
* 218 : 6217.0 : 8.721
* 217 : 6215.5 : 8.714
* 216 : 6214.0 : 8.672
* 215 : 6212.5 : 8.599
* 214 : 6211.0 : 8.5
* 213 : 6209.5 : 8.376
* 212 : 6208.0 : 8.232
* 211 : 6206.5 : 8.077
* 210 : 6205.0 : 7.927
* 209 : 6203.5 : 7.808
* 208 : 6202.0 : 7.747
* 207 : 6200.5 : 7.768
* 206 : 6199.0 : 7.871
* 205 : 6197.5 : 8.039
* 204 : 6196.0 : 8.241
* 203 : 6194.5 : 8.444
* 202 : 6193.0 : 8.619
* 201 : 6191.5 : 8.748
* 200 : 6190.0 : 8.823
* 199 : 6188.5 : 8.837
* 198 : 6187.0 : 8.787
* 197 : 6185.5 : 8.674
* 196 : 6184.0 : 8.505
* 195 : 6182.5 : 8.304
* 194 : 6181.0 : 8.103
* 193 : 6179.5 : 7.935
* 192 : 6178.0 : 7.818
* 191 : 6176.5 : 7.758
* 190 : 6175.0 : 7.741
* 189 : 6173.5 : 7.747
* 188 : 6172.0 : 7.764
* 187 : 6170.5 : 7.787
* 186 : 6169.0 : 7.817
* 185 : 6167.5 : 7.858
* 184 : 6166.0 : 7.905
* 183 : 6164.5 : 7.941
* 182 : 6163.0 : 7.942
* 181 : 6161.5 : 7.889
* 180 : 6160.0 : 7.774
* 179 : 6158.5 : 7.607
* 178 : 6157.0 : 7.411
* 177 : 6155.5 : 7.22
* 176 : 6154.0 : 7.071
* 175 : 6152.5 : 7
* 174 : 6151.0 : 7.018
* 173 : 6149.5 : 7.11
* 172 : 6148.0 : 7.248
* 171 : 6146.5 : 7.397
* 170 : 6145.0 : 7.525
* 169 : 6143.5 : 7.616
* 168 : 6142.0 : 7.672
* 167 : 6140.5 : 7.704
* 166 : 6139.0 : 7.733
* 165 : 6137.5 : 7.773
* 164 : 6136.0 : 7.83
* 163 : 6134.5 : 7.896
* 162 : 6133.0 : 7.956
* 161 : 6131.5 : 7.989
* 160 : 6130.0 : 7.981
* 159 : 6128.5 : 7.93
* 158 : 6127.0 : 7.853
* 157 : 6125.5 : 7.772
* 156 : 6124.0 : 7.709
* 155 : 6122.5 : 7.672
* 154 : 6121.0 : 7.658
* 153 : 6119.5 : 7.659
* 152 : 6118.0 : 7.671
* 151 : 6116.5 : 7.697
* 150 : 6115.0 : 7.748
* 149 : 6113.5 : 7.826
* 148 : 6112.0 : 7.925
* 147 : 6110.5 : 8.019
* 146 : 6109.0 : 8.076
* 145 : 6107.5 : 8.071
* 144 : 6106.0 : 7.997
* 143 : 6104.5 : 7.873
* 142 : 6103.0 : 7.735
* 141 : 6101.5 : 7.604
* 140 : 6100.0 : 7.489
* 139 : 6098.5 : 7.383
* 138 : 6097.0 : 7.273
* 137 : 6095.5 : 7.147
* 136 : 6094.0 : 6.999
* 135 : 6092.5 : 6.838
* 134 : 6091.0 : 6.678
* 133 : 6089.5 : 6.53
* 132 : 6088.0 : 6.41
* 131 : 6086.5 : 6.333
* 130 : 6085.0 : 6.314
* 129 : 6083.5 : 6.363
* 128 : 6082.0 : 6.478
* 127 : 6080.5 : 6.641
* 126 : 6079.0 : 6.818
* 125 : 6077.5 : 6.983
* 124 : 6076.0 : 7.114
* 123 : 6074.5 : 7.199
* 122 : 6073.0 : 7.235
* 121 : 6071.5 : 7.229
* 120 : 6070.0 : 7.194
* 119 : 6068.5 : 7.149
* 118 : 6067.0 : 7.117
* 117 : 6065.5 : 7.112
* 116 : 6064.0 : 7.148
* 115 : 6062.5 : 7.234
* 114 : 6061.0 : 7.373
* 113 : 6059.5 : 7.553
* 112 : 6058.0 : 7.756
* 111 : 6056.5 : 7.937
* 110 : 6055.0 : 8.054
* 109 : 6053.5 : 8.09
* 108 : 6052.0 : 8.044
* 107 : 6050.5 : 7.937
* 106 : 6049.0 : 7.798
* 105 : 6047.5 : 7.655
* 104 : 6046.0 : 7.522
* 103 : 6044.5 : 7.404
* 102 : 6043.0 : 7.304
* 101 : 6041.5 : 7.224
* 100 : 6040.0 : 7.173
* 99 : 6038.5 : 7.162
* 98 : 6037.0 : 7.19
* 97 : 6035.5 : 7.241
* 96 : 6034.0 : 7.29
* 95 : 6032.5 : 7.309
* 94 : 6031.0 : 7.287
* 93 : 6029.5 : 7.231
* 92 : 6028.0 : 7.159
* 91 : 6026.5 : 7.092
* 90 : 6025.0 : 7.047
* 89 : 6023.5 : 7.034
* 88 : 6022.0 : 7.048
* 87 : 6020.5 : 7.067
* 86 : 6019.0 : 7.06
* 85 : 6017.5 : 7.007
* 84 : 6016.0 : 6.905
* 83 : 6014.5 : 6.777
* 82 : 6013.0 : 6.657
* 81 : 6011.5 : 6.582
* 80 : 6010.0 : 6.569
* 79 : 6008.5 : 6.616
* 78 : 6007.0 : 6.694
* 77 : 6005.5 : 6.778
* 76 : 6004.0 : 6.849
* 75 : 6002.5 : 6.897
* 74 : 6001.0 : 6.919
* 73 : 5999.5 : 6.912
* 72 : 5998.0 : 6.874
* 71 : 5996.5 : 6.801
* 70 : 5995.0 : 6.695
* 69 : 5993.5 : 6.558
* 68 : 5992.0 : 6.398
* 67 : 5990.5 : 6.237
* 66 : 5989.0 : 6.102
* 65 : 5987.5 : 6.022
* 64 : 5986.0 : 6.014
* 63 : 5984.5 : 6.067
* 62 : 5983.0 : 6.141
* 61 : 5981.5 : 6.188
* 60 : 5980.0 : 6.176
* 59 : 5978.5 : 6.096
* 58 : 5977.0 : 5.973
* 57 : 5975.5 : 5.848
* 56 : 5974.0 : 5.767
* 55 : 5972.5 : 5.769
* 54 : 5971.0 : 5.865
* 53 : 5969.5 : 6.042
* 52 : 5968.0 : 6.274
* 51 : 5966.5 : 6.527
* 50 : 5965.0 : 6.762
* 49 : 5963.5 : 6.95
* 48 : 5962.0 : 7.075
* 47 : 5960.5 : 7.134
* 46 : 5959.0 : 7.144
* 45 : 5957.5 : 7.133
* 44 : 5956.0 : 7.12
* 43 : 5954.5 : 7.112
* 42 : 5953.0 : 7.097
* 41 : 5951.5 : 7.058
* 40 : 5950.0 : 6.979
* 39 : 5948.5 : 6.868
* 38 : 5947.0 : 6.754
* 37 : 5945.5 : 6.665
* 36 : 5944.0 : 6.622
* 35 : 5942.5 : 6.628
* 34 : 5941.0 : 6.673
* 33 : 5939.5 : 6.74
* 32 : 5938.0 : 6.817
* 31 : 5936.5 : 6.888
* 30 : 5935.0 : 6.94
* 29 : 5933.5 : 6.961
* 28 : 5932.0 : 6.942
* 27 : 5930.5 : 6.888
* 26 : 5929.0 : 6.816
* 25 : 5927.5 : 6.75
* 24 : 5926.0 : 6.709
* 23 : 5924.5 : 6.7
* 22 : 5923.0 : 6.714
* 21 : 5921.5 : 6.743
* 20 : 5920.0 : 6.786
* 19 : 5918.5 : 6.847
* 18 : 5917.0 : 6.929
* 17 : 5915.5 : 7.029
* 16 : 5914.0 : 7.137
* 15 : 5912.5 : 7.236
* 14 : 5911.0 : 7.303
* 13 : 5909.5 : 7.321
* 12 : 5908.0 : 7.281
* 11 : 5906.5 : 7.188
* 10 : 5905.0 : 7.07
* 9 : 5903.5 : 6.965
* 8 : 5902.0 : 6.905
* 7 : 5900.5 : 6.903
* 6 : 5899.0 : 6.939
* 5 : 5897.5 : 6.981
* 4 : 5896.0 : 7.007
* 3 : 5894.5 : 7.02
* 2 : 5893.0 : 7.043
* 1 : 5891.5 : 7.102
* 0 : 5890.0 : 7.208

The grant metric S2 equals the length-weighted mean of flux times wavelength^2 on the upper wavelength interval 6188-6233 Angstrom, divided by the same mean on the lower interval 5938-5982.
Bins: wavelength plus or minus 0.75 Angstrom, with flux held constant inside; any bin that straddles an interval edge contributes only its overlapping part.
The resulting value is 1.36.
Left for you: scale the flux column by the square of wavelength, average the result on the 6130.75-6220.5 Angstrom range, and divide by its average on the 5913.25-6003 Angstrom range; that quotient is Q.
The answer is 1.29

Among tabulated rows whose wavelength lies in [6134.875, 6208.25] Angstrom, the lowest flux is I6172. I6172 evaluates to 7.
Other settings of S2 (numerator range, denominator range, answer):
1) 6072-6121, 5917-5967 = 1.11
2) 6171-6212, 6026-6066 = 1.15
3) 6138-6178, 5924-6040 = 1.20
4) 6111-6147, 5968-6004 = 1.29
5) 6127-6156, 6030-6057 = 1.04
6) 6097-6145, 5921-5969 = 1.20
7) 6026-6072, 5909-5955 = 1.12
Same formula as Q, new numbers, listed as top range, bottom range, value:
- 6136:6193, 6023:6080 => 1.11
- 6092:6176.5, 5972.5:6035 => 1.20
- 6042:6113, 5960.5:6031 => 1.14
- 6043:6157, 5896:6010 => 1.16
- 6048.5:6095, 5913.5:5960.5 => 1.09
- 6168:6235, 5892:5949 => 1.30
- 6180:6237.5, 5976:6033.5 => 1.32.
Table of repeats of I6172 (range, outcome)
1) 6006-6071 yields 6.569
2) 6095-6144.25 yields 7.147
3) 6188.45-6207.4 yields 7.747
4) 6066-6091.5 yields 6.314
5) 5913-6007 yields 5.767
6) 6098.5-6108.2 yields 7.383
